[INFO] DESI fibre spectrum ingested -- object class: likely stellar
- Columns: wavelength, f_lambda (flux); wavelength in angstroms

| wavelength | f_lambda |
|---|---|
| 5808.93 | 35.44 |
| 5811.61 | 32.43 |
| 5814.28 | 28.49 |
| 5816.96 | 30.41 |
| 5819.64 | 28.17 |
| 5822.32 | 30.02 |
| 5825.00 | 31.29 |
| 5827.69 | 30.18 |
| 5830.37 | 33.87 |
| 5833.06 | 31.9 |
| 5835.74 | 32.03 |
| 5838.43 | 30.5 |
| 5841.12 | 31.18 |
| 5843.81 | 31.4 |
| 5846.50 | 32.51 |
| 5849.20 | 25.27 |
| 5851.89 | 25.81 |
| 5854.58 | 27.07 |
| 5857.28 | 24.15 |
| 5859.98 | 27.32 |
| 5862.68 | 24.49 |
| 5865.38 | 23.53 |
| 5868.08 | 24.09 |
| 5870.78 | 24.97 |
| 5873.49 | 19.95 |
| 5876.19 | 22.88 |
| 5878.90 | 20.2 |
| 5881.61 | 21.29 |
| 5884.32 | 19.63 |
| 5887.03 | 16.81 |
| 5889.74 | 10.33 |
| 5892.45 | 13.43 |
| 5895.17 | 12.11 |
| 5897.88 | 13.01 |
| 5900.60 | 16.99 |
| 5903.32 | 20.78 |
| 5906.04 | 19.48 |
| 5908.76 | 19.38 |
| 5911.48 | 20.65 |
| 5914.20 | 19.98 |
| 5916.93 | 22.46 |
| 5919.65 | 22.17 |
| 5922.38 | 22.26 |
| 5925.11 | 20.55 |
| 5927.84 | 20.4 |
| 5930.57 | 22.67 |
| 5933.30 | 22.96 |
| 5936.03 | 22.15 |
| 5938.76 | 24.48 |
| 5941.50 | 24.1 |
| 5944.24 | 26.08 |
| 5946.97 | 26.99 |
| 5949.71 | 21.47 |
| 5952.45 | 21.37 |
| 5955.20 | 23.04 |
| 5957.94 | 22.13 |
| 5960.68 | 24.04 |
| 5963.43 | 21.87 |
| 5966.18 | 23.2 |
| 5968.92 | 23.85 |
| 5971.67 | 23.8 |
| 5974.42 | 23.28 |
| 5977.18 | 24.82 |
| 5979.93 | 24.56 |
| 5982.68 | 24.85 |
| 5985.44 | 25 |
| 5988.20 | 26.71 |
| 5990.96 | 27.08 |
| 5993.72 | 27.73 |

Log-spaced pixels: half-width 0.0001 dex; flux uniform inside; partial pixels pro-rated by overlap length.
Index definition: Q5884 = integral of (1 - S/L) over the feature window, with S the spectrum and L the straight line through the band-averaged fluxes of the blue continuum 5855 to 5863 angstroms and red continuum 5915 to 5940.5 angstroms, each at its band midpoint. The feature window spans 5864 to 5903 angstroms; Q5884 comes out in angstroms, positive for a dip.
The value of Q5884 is 9.4 angstroms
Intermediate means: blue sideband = 25.6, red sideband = 22.2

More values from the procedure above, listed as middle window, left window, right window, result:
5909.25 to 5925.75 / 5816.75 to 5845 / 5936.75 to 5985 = 3.1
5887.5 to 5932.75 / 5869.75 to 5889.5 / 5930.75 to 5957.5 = 6.8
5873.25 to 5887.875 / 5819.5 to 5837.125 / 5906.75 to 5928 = 2.9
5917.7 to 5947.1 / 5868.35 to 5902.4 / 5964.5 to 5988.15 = -2.5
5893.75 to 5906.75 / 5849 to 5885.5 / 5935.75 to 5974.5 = 4.0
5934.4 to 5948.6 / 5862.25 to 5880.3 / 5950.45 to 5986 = -0.9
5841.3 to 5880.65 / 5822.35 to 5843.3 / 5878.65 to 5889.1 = -1.5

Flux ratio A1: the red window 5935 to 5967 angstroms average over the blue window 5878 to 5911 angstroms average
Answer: 1.4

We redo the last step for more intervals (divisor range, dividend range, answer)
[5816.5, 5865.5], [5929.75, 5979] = 0.81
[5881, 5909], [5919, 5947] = 1.40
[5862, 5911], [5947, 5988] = 1.24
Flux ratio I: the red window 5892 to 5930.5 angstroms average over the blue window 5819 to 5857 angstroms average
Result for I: 0.6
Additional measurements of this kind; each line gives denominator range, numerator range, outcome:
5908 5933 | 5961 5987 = 1.12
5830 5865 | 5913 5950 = 0.79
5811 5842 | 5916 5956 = 0.74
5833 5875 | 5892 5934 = 0.72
